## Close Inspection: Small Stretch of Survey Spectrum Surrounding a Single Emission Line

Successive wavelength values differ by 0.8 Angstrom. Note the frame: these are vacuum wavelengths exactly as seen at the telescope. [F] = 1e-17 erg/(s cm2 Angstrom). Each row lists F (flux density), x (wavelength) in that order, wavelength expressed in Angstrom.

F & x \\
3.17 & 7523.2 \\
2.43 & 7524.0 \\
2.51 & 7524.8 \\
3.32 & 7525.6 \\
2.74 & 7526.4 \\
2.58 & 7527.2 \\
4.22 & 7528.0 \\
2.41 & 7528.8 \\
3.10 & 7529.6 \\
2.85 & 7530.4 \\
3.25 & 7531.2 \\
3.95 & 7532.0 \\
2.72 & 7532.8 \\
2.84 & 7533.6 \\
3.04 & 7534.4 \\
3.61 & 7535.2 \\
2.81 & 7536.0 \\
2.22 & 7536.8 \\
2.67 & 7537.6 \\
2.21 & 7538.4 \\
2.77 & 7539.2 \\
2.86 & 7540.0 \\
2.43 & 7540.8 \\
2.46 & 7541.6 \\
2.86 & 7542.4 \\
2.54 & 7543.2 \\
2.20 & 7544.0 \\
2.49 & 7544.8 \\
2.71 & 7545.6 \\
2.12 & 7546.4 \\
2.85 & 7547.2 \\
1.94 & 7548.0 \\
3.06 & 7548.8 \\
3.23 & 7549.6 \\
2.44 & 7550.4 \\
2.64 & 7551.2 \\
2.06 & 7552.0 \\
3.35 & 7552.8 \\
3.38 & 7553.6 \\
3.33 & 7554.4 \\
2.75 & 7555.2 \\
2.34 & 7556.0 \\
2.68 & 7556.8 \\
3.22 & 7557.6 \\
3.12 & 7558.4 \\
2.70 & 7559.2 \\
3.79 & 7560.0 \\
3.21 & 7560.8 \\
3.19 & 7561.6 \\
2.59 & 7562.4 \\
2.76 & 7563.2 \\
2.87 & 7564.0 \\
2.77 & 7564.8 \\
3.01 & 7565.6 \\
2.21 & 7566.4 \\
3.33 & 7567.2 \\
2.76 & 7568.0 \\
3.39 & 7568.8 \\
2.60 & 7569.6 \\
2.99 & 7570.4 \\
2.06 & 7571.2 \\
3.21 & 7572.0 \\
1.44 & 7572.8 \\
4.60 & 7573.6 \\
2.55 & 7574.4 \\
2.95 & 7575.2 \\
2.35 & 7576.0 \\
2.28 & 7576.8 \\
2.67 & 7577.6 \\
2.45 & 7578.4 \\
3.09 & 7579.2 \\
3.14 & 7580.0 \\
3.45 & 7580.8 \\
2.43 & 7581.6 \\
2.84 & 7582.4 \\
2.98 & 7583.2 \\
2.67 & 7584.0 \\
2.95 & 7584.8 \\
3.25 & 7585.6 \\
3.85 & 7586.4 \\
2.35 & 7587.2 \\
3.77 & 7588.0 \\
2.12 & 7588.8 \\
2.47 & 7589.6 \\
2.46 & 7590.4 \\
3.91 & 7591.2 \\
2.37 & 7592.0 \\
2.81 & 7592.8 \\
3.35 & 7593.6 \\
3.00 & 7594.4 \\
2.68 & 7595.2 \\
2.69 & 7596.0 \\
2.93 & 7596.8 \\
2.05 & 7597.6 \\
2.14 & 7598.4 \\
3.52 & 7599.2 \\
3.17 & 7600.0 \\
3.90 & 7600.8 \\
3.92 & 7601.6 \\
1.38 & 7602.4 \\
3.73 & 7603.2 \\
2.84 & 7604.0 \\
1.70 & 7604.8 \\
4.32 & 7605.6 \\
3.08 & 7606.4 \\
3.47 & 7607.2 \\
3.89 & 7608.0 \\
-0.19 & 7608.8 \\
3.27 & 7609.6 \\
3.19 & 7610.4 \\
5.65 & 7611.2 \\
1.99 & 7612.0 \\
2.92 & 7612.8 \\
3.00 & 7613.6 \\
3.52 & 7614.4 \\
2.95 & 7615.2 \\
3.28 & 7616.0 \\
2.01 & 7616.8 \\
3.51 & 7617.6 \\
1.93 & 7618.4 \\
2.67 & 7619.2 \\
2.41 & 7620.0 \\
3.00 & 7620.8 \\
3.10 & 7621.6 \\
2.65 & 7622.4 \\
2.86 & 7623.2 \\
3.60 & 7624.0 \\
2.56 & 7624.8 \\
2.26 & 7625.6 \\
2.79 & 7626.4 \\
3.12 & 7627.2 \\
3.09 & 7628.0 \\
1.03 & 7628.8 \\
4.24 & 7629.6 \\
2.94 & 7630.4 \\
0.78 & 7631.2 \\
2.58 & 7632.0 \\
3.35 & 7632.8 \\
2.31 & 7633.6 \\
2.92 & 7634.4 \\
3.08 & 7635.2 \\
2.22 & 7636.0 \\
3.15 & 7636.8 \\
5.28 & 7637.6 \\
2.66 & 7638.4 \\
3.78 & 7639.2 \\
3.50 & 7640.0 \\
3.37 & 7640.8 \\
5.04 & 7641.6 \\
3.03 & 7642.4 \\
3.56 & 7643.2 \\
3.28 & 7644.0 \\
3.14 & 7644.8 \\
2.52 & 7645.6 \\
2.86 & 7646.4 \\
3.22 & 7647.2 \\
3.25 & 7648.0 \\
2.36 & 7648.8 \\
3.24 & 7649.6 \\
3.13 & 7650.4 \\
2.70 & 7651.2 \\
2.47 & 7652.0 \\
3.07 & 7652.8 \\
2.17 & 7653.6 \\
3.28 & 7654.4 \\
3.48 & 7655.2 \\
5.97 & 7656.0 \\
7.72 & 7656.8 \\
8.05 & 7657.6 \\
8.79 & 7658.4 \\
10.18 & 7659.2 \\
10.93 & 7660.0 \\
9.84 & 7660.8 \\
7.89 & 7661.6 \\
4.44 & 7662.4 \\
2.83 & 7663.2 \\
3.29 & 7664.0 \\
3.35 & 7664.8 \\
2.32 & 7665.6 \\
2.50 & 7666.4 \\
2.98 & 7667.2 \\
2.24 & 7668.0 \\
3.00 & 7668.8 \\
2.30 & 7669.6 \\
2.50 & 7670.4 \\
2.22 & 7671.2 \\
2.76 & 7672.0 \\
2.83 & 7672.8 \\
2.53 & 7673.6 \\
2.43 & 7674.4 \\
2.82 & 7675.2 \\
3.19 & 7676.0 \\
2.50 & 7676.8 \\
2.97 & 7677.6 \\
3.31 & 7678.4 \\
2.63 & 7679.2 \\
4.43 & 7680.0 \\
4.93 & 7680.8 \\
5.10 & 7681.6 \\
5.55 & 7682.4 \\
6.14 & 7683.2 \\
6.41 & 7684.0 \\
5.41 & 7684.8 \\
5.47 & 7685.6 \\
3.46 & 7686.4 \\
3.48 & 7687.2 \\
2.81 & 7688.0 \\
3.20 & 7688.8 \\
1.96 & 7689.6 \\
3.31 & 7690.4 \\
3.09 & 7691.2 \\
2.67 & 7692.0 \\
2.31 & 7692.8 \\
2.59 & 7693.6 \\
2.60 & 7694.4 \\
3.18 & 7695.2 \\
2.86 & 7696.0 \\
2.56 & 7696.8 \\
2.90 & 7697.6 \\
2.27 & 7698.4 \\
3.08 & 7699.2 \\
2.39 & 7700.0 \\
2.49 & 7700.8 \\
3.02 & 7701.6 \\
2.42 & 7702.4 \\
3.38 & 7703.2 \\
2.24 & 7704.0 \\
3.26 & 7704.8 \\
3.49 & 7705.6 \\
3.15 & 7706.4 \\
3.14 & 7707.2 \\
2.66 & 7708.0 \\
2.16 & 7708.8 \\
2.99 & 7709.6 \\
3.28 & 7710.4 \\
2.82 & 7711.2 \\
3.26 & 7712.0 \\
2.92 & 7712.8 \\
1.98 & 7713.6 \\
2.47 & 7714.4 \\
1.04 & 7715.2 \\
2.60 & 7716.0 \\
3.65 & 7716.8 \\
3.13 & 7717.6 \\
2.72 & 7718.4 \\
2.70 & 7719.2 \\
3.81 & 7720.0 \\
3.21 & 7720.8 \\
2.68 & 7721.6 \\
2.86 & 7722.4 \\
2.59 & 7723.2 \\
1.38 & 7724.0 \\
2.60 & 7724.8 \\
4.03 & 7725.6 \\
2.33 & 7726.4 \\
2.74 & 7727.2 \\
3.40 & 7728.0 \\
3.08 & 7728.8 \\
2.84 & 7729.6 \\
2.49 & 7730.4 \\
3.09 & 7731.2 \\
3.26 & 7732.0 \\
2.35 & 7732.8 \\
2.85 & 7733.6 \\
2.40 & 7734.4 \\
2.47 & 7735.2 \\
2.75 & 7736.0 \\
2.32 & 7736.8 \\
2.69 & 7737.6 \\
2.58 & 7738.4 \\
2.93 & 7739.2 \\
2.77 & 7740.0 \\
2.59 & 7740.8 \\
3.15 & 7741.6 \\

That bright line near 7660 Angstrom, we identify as H-alpha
